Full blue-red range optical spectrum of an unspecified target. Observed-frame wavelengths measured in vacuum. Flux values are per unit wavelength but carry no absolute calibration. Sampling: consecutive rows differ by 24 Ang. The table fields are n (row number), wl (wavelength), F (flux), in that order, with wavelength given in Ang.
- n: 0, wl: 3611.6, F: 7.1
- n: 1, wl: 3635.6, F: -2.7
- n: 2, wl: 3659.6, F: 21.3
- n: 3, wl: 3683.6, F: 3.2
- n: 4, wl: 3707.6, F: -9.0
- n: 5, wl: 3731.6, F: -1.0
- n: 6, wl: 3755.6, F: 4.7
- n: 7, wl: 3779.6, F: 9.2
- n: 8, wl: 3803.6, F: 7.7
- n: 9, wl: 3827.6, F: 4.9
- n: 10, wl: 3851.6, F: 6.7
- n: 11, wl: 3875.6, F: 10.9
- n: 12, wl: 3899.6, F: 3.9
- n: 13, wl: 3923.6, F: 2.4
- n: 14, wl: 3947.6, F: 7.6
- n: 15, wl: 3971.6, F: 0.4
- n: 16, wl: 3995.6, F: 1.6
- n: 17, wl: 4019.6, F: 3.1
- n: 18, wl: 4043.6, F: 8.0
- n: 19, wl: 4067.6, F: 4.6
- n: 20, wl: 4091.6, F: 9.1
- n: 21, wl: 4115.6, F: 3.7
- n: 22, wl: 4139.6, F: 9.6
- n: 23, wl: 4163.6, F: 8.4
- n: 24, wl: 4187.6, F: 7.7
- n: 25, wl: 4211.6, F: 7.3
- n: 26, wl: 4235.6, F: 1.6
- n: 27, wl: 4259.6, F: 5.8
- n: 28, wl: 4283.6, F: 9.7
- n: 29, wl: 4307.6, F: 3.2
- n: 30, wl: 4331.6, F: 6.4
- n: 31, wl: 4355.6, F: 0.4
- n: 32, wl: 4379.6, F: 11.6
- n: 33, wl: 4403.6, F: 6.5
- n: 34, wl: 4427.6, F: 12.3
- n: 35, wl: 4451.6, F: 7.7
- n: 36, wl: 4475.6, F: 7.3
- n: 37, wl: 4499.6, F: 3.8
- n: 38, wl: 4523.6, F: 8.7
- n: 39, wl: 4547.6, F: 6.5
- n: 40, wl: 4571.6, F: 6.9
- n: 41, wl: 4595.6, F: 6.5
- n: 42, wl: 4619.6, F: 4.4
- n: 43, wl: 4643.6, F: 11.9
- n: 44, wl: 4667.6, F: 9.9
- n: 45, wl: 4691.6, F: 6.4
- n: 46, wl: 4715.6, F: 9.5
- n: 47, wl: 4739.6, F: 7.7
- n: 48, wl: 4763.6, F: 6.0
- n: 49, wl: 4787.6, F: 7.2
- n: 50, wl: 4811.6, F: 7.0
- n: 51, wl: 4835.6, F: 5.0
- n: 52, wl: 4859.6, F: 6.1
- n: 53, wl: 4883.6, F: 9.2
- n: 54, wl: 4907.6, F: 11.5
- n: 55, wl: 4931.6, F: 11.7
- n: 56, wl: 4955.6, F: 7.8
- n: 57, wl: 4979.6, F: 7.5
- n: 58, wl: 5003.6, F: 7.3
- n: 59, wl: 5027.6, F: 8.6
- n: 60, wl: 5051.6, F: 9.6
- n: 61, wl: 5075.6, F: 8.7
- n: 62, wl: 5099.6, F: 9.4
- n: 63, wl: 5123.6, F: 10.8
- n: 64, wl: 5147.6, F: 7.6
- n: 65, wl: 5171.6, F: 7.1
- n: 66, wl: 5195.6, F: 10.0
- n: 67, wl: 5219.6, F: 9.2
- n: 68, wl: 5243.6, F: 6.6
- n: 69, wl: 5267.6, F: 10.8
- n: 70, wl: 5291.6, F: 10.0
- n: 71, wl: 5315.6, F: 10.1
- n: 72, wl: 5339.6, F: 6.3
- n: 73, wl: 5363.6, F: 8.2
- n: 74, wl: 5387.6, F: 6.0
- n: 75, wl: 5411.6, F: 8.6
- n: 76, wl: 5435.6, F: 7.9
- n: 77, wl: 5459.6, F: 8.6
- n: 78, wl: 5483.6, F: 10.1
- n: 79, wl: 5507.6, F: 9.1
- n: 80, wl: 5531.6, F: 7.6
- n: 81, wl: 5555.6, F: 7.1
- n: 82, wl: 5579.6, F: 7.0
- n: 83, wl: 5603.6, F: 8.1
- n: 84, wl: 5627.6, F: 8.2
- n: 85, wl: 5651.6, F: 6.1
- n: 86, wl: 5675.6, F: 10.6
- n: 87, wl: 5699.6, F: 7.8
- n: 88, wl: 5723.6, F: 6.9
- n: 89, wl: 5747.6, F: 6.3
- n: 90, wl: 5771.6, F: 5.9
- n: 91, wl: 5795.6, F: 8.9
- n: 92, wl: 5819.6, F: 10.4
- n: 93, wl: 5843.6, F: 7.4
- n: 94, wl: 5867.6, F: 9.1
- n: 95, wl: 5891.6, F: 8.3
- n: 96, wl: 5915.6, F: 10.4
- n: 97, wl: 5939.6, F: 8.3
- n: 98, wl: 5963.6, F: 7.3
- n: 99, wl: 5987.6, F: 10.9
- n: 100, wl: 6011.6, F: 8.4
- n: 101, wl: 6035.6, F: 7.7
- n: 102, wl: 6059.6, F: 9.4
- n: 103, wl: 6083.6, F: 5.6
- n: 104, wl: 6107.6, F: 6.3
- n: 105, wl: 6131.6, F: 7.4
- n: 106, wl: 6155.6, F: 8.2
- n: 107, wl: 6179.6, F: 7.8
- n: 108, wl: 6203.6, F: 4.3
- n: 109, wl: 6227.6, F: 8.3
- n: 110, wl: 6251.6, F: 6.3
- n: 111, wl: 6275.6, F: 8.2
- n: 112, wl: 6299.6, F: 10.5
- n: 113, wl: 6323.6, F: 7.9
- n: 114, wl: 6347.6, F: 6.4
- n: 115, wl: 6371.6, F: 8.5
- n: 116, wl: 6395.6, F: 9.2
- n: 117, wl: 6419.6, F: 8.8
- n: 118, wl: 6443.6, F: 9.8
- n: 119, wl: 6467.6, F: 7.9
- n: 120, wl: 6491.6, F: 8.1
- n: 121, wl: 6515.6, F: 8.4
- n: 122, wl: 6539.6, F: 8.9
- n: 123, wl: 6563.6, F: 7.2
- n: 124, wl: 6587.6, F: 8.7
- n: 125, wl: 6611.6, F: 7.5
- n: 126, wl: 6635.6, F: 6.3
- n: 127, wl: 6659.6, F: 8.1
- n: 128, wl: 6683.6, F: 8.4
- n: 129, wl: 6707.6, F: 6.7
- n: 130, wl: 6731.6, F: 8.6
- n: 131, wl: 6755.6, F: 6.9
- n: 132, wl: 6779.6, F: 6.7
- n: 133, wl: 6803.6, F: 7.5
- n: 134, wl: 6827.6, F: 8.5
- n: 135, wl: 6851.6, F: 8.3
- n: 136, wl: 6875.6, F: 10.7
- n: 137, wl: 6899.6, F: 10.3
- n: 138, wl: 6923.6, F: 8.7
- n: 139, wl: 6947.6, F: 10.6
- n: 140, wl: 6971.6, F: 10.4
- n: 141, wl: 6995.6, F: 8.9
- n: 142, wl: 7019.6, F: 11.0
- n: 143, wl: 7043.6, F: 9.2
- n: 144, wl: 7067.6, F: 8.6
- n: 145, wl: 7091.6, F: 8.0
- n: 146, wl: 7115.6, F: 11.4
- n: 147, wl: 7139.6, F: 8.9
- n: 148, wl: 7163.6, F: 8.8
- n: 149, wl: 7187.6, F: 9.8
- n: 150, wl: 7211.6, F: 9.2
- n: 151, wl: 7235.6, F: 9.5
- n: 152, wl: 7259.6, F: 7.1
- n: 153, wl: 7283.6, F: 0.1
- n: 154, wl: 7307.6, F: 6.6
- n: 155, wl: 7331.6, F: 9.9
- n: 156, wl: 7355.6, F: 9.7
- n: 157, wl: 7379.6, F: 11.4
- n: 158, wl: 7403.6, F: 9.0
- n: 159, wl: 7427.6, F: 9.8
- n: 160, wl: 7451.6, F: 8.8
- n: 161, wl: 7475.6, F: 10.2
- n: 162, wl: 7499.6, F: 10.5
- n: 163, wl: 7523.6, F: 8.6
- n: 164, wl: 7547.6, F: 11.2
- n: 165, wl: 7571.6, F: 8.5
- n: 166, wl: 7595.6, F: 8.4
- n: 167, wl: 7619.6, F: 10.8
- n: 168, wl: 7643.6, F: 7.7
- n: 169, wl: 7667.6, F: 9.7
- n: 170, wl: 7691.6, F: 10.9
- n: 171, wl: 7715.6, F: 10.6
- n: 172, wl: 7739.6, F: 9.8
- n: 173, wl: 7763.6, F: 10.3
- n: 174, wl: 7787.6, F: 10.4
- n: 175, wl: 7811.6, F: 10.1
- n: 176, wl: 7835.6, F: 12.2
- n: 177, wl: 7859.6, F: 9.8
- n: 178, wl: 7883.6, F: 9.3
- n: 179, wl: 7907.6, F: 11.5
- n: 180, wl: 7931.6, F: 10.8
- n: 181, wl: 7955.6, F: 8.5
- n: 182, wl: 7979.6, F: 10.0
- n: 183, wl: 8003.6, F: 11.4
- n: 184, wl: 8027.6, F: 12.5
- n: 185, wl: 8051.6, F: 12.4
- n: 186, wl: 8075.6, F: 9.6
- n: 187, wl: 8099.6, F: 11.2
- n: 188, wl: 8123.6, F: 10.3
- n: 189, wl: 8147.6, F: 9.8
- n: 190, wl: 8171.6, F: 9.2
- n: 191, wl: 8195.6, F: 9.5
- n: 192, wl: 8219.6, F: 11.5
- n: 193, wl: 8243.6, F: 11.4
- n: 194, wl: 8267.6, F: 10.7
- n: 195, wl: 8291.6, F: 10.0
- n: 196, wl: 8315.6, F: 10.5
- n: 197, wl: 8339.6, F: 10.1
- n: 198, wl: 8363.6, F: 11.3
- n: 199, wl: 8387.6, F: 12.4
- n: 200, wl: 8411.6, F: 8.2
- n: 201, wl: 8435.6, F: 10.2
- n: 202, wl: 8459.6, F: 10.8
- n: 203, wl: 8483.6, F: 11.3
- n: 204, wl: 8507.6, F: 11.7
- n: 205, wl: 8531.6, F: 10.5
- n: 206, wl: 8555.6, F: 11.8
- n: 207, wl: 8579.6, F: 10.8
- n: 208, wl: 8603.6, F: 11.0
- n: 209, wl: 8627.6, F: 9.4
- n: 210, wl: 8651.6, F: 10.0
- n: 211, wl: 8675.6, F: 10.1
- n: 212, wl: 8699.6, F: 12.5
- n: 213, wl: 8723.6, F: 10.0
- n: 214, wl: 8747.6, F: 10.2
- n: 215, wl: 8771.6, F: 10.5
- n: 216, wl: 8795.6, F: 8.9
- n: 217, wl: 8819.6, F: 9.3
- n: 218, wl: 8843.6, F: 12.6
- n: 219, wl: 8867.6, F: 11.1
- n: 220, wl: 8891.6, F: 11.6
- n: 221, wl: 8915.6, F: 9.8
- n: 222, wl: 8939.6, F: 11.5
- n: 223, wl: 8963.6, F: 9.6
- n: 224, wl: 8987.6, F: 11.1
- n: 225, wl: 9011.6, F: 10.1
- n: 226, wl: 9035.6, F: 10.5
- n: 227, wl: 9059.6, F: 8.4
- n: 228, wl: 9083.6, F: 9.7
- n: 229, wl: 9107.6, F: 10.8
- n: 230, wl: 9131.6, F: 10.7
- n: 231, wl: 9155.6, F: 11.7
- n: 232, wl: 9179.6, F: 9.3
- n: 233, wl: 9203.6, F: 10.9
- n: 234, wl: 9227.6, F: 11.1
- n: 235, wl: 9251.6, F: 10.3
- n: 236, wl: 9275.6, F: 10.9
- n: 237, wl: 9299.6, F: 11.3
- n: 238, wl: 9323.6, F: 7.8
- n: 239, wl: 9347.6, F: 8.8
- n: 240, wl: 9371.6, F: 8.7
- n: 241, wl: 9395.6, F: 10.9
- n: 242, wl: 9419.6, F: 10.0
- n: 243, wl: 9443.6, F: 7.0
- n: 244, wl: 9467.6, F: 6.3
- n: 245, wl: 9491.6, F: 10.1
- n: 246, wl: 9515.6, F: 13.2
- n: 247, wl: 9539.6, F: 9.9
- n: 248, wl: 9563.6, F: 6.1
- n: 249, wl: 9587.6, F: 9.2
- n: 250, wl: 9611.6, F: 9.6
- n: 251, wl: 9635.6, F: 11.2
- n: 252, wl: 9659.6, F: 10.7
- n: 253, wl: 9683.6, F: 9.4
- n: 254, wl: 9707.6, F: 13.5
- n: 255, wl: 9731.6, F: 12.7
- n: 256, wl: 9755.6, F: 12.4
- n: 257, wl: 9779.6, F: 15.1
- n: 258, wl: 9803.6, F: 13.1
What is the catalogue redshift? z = 1.60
